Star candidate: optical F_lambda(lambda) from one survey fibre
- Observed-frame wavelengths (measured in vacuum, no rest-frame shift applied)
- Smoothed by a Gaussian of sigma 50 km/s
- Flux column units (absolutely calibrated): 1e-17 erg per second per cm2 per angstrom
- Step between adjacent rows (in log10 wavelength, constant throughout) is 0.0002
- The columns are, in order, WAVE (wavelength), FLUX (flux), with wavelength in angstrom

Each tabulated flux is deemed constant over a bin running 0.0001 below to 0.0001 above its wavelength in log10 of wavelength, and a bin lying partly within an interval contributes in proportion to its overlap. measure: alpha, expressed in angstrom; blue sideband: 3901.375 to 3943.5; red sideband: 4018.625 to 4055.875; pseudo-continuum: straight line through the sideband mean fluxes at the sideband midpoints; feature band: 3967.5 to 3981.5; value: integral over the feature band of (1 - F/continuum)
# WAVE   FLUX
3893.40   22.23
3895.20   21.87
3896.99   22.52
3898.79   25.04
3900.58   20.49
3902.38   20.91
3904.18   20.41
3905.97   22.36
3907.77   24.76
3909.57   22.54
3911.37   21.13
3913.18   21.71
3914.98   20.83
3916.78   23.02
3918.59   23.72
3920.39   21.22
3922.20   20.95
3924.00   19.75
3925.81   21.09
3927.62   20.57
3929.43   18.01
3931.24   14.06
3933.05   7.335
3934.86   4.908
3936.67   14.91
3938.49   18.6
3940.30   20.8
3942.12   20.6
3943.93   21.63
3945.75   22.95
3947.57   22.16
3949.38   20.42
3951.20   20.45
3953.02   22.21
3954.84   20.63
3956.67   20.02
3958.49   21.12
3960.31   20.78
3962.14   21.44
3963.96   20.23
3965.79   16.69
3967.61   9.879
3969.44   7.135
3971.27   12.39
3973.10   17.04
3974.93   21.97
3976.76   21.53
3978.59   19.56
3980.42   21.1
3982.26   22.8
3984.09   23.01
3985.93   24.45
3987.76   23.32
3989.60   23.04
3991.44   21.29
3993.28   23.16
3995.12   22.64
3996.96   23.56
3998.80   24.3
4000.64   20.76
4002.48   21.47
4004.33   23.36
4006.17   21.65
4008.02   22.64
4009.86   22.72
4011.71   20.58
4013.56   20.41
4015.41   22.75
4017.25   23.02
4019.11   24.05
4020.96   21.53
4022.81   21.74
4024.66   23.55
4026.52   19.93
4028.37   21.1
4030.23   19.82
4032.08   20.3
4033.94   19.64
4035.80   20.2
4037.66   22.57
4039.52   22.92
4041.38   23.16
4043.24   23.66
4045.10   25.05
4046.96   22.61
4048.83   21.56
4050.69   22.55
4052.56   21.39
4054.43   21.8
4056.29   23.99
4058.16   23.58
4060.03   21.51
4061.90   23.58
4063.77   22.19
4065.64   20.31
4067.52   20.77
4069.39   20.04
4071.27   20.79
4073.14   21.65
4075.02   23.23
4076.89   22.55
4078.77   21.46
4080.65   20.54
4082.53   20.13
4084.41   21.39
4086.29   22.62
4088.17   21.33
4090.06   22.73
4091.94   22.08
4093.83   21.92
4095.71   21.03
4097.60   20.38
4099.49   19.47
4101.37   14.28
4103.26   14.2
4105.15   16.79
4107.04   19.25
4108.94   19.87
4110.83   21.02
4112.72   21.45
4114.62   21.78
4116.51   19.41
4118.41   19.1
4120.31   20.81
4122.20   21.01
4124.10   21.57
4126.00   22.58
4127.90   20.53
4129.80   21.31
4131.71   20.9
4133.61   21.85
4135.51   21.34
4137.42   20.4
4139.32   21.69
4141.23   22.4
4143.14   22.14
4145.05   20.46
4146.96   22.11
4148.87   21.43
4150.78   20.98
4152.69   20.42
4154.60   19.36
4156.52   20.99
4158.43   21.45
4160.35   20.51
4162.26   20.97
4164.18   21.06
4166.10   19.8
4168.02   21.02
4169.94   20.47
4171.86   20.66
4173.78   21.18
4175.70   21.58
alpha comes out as 2.6 angstrom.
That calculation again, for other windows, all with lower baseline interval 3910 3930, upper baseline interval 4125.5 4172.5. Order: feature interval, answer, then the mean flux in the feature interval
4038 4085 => -2.2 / 22.1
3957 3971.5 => 3.2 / 16.5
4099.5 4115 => 1.9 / 18.5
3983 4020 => -2.6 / 22.6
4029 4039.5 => 0.2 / 20.7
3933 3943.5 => 2.8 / 15.4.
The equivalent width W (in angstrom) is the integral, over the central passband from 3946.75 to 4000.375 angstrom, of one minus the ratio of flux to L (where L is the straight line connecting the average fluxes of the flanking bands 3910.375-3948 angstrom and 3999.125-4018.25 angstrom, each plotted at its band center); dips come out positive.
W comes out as 1.1 angstrom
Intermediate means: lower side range 19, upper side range 22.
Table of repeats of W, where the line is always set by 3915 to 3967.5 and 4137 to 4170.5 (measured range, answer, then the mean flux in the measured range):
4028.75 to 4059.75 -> -3.22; 22.1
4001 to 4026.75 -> -3.03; 22.1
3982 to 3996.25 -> -2.47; 23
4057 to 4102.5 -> -1.91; 21.2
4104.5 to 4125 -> 0.43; 20.2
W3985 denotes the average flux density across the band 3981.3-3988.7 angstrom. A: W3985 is 23.4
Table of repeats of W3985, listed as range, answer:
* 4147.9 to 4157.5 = 20.6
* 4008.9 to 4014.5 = 21.3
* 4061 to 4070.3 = 21.4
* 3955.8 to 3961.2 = 20.7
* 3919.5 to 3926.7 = 20.8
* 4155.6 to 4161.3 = 21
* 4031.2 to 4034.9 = 19.9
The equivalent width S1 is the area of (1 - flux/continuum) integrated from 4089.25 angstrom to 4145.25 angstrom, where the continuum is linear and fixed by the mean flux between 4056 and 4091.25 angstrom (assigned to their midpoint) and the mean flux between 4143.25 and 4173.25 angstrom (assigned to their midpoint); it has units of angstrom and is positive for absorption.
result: 2.2 angstrom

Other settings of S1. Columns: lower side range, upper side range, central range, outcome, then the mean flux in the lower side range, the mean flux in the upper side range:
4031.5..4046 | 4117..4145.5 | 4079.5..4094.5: 0.1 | 22.2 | 21.2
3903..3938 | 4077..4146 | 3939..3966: -2.1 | 19.1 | 20.6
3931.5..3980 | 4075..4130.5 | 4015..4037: -2.6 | 18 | 20.5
